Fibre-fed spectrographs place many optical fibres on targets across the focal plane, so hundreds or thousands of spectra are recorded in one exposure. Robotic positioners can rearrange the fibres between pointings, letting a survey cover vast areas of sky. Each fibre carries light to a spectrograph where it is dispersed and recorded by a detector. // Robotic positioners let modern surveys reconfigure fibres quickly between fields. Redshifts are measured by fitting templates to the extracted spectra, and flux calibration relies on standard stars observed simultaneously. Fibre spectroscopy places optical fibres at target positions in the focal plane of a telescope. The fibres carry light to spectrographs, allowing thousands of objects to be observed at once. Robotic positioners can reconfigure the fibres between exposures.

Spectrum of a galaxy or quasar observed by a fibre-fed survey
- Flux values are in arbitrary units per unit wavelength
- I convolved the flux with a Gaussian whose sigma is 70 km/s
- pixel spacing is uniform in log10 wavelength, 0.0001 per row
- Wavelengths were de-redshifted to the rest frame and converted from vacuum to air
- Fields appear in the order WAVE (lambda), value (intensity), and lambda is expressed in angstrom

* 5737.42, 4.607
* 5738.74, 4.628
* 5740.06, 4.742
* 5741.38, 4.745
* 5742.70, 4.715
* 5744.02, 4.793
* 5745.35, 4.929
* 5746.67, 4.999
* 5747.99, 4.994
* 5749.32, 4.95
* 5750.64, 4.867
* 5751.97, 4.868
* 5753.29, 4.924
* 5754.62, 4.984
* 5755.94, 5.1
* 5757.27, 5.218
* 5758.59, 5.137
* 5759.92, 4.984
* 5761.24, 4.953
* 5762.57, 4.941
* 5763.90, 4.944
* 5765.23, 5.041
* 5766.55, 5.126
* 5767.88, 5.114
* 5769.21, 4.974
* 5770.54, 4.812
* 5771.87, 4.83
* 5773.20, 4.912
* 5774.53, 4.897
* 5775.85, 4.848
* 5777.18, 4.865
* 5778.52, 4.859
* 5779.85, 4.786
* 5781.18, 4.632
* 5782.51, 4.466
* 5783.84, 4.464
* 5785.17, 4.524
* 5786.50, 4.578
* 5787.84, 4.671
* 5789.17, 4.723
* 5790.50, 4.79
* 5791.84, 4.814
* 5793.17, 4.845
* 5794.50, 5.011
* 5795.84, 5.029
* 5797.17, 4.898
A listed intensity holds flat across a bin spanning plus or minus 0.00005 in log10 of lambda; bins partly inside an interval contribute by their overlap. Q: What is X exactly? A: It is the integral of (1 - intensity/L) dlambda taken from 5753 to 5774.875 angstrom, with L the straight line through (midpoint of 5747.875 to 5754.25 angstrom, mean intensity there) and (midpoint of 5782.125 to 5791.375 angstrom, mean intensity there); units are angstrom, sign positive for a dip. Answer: -0.9 angstrom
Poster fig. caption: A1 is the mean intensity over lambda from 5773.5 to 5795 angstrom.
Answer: 4.74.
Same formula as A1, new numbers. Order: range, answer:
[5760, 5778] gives 4.94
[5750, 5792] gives 4.86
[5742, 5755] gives 4.9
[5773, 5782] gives 4.82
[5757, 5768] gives 5.04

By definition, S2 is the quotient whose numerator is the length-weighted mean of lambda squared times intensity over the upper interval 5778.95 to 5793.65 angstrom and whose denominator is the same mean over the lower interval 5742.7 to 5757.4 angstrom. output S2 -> 0.96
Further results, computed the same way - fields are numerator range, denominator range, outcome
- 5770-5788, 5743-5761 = 0.96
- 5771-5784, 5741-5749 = 0.99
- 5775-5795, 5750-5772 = 0.95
